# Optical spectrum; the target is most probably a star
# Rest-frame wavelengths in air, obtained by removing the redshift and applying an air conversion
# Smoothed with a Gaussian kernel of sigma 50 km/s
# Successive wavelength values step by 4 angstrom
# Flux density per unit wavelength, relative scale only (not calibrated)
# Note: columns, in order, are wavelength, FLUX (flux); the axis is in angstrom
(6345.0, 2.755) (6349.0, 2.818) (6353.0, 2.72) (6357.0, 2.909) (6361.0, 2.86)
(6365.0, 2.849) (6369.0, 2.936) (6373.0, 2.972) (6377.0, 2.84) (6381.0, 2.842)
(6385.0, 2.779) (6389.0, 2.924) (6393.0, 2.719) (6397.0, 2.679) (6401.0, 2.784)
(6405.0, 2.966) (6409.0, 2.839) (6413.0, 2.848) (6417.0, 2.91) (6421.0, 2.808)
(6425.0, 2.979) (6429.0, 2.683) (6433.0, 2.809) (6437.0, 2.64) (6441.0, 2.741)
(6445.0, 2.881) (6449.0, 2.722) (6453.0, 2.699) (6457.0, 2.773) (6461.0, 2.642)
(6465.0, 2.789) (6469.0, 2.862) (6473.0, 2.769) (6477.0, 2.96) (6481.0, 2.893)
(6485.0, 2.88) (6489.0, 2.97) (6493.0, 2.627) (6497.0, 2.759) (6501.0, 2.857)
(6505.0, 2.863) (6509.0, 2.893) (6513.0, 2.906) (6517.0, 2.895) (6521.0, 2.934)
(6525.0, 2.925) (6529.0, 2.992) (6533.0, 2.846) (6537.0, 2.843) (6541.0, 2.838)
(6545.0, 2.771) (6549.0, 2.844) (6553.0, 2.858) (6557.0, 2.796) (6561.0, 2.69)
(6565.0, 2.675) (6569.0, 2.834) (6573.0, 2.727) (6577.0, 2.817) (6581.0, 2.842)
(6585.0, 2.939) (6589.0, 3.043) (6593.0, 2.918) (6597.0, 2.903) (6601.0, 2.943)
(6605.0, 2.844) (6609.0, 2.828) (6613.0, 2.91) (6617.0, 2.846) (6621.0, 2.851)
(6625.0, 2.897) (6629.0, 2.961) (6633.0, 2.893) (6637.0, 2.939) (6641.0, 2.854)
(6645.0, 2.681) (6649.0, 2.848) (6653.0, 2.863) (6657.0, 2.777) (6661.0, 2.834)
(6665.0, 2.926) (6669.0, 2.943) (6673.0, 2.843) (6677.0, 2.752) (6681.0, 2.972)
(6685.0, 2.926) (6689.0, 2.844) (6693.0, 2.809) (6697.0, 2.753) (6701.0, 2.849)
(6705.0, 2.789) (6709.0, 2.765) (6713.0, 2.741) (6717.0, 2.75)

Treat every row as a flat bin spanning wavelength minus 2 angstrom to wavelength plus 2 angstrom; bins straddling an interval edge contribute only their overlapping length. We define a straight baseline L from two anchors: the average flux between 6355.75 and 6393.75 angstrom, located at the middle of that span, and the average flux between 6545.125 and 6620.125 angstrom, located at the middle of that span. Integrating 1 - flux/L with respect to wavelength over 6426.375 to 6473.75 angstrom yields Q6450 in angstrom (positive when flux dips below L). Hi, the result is 1.75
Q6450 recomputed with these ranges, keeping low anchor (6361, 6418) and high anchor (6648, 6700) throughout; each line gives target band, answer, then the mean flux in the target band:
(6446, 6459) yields 0.5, 2.74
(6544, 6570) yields 0.7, 2.78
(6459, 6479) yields 0.3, 2.8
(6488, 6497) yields 0.3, 2.77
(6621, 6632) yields -0.2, 2.91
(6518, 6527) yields -0.2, 2.93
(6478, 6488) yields -0.2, 2.9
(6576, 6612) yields -0.6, 2.9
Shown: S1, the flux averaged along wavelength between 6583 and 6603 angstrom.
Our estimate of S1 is 2.95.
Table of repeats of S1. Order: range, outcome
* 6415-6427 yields 2.9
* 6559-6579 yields 2.75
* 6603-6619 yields 2.86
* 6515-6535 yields 2.92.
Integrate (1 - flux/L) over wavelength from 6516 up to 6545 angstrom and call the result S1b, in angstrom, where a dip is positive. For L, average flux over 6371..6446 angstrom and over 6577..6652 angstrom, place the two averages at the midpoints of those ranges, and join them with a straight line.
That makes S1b -0.3 angstrom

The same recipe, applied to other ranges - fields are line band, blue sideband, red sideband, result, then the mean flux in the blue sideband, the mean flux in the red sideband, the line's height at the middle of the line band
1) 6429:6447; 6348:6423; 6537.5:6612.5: 0.5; 2.84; 2.84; 2.84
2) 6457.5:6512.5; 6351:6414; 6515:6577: 0.1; 2.84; 2.83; 2.83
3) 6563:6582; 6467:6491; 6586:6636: 0.8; 2.89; 2.9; 2.9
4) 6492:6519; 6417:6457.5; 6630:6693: -0.3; 2.78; 2.86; 2.8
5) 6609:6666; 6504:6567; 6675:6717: -0.7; 2.85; 2.82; 2.83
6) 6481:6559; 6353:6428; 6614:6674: 0.0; 2.85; 2.86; 2.86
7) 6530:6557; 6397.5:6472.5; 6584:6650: 0.1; 2.8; 2.89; 2.85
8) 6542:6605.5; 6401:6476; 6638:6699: -0.3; 2.8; 2.84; 2.83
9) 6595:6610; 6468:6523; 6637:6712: -0.2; 2.86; 2.84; 2.85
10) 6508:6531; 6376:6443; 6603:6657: -0.7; 2.81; 2.86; 2.84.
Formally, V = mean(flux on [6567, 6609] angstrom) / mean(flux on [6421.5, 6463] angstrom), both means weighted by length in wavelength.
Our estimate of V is 1.04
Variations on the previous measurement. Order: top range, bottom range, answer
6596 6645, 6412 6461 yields 1.03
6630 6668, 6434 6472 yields 1.04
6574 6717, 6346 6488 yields 1.01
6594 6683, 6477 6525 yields 1.00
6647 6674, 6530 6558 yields 1.01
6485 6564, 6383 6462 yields 1.02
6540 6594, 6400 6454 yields 1.01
